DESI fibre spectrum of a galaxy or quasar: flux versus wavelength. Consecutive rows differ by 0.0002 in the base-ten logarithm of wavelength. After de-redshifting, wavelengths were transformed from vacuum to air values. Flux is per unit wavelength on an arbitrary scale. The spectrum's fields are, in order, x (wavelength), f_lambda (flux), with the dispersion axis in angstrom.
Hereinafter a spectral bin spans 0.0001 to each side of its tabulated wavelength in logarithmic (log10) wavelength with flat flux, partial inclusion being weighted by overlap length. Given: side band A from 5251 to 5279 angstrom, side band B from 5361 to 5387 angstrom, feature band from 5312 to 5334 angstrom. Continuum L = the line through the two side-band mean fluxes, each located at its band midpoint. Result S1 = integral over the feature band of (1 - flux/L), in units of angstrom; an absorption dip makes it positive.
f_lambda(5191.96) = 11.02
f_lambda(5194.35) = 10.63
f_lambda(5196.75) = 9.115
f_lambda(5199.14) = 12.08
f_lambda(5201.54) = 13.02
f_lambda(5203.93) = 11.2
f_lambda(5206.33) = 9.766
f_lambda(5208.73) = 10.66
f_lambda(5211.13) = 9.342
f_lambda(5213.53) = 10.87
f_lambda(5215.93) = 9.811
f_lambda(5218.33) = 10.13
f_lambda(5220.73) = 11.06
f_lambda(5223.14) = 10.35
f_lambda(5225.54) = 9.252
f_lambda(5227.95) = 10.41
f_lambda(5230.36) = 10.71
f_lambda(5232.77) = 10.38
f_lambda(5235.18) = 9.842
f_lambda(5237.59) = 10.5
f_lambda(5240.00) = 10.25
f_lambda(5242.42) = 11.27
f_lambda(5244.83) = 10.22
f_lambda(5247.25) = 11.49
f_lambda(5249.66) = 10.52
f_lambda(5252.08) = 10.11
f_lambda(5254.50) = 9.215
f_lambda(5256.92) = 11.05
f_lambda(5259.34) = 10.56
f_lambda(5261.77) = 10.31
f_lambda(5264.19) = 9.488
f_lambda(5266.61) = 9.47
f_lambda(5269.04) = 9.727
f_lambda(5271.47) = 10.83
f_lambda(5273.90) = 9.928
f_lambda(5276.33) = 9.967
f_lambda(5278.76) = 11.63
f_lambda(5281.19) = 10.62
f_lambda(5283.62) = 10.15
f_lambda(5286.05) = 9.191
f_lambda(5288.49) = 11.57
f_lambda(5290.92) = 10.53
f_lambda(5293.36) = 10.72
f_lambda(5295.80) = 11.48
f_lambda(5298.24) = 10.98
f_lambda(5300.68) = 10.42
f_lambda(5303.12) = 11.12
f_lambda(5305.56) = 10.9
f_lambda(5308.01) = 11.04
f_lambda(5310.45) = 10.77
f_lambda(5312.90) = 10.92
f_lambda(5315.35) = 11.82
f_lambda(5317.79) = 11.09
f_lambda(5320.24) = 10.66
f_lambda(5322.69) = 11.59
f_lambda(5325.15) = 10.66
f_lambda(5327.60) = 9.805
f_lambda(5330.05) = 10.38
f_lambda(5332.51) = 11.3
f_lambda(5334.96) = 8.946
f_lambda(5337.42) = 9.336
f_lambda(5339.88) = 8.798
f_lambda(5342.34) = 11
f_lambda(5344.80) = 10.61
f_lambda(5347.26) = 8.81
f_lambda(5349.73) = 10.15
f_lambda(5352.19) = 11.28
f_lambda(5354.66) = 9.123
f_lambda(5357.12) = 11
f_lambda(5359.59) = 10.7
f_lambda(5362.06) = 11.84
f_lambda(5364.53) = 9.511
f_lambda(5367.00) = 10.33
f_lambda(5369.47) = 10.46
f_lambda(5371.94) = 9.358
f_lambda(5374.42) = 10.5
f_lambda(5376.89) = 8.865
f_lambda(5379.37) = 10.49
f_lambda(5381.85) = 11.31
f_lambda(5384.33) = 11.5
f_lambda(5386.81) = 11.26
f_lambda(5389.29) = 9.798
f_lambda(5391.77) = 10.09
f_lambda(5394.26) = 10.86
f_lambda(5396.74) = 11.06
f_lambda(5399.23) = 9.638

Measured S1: -1.2 angstrom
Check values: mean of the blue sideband 10.1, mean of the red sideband 10.5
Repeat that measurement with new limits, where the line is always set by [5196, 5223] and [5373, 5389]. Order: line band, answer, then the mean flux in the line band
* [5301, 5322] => -0.8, 11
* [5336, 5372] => 1.4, 10.2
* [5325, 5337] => 0.6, 10.1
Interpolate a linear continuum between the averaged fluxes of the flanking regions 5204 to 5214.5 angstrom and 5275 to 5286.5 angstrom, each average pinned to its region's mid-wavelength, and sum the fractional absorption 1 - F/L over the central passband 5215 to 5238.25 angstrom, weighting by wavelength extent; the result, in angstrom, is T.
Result 0.1 angstrom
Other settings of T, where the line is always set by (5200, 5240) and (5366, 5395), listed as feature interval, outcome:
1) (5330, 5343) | 0.7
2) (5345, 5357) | 0.5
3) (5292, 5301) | -0.4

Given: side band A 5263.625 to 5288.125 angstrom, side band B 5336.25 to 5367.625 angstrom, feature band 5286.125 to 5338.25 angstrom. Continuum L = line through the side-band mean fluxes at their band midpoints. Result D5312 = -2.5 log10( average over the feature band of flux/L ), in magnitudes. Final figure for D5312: -0.06 mag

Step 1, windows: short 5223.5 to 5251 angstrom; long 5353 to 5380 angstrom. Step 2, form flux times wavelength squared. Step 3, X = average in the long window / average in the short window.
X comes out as 1.0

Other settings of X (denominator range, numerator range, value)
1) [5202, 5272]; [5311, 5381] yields 1.04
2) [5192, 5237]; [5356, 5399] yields 1.06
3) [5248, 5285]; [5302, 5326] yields 1.10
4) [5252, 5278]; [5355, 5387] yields 1.08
